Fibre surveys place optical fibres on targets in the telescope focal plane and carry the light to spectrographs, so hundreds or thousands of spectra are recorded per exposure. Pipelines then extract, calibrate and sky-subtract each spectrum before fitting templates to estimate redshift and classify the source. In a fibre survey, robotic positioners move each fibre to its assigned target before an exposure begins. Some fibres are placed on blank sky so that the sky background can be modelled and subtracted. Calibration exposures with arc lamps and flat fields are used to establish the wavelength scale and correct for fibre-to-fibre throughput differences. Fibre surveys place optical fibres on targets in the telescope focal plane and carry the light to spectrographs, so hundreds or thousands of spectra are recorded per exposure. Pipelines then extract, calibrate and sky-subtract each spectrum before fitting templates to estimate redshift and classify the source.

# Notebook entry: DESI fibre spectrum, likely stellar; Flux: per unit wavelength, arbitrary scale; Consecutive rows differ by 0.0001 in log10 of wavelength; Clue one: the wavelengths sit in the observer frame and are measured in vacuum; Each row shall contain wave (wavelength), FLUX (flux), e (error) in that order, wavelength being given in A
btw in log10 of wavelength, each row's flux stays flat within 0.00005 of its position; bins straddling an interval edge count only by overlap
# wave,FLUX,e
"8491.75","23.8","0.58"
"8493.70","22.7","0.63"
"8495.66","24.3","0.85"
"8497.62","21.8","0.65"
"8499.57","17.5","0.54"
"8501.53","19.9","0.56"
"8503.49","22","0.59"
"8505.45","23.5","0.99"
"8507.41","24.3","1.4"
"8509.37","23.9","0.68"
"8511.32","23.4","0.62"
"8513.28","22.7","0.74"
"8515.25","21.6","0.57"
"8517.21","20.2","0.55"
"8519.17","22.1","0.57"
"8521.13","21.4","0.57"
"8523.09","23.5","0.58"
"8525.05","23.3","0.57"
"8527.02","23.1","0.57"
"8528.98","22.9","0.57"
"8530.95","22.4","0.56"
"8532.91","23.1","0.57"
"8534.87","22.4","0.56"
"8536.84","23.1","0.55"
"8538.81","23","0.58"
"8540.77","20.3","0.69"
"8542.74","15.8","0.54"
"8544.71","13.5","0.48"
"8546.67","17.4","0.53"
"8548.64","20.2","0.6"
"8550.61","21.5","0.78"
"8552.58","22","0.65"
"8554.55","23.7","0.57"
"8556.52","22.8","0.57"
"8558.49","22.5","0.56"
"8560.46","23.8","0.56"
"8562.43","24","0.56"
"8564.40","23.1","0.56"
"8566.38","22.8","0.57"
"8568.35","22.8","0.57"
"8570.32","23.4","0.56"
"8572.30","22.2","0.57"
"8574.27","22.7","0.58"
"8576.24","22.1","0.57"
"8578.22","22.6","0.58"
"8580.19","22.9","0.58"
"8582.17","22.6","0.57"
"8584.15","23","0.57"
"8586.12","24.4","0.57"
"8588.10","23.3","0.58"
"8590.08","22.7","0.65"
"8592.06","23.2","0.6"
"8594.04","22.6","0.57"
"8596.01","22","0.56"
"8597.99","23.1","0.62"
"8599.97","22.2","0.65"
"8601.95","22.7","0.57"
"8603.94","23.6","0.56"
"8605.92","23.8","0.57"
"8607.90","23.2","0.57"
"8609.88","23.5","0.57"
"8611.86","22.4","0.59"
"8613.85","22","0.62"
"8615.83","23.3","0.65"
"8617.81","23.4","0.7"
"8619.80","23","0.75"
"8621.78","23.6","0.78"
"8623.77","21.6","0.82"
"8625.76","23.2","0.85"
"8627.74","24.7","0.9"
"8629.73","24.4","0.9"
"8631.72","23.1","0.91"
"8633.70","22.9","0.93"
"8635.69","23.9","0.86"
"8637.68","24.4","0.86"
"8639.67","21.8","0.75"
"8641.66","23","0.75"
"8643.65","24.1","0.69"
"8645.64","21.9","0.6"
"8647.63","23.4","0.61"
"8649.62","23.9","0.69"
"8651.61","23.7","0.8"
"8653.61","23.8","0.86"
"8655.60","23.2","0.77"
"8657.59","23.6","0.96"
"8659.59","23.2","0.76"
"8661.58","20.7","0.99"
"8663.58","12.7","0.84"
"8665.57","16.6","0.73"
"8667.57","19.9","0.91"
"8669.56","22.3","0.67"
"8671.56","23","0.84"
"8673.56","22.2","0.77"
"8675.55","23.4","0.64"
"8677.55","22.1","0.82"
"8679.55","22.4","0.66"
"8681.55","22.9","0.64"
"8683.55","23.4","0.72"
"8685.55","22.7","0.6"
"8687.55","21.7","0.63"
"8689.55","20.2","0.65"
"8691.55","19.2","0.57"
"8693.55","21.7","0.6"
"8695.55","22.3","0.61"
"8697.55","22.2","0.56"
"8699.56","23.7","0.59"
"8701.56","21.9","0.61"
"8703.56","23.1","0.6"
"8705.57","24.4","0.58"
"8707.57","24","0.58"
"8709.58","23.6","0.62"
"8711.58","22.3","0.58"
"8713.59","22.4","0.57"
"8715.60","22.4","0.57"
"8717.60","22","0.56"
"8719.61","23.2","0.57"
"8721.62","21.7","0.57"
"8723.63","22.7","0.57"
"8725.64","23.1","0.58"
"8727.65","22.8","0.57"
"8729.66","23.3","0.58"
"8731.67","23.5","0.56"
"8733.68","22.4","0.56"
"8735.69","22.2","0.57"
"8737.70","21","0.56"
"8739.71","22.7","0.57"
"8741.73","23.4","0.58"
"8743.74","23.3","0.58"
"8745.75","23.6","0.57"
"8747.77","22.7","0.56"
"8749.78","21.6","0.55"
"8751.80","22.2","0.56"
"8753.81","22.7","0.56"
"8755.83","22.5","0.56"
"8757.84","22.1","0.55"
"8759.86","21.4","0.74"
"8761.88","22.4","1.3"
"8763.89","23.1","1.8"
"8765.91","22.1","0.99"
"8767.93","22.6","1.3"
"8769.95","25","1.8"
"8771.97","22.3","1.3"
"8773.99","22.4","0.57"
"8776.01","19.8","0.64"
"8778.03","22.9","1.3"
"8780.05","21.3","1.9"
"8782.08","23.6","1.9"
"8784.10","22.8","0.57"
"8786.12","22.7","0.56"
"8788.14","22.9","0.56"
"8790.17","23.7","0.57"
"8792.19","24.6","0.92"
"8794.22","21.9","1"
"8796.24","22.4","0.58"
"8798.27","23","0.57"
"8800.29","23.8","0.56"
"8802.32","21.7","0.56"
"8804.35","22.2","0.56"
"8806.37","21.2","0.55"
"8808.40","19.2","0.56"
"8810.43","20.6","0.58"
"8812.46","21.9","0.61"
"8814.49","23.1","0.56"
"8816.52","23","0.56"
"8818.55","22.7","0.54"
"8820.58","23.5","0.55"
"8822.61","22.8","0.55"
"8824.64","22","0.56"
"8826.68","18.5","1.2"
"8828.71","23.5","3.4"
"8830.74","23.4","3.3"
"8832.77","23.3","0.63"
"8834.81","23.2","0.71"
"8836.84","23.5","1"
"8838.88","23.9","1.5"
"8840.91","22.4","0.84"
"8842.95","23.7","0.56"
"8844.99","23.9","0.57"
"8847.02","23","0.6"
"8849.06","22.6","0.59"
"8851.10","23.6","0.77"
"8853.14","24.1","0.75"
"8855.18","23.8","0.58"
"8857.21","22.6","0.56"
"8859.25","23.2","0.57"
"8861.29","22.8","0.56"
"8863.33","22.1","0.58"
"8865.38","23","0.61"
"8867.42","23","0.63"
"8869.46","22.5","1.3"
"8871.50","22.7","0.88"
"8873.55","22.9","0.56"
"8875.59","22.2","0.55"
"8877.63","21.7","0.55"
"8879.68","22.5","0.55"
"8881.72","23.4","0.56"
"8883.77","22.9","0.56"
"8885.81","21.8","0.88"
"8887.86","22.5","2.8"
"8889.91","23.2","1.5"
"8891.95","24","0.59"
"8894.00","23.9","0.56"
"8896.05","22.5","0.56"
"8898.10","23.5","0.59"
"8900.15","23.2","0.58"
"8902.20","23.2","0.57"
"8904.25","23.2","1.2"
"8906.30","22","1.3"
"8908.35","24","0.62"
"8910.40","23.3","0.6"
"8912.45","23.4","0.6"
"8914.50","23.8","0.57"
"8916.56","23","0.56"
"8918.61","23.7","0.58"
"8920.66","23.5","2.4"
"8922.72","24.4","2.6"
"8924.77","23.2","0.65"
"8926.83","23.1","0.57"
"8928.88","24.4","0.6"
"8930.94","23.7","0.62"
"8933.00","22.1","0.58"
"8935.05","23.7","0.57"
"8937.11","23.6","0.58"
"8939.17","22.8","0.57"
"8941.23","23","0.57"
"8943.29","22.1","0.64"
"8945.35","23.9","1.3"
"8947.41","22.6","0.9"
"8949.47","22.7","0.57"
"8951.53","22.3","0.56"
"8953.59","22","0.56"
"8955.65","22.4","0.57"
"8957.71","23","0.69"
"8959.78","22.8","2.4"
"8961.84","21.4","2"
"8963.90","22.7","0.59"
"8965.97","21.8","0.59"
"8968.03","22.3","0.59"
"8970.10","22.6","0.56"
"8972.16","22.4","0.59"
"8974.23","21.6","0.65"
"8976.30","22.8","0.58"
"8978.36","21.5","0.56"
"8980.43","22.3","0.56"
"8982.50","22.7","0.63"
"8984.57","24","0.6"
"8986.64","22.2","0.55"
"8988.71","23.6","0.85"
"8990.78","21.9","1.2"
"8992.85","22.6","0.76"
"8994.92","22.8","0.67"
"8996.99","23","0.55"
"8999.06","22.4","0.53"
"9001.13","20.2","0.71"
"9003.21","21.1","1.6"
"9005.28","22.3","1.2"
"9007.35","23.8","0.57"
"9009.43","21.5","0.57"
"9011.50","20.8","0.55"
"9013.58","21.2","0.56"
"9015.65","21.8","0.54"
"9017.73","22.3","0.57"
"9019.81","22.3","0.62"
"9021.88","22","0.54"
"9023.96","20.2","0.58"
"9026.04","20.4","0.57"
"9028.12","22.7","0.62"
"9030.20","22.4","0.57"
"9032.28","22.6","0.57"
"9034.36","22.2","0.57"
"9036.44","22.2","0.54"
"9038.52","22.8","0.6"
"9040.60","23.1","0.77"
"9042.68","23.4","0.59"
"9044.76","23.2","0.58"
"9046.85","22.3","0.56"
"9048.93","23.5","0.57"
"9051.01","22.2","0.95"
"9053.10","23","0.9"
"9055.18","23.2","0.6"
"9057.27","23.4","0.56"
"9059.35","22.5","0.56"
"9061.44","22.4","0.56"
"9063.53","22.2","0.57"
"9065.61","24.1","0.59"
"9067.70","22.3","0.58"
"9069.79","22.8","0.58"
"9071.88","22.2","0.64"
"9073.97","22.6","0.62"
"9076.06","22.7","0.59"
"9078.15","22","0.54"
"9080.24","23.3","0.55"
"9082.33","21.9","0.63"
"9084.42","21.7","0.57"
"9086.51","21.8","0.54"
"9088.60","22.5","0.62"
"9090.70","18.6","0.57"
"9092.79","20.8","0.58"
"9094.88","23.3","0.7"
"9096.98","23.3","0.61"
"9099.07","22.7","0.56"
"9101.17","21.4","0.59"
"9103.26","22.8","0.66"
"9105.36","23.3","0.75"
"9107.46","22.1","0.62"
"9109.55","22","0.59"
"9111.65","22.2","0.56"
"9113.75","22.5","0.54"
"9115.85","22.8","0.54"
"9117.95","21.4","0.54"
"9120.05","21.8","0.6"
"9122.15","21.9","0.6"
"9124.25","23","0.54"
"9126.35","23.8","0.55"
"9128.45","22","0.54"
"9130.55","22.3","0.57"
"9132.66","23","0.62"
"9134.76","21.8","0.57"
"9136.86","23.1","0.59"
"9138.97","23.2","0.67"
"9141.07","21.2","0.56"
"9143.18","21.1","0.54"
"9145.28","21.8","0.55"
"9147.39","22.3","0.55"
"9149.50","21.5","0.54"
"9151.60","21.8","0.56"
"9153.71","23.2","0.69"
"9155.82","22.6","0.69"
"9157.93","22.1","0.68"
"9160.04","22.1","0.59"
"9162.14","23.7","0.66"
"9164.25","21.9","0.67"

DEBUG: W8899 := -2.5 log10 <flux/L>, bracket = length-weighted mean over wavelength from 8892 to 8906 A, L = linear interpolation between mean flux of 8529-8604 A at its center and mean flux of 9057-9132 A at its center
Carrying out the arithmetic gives -0.05 mag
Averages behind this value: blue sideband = 22.1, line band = 23.2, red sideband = 22.3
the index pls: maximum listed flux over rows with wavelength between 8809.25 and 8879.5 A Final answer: 24.1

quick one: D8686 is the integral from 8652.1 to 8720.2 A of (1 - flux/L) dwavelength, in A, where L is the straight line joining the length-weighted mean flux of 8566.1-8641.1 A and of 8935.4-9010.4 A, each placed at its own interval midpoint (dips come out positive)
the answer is 2.6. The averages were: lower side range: 23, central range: 22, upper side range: 22.5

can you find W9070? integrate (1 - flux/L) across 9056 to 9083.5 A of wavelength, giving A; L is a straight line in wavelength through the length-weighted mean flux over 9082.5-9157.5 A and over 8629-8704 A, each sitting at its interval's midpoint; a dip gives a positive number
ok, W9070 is -0.6 A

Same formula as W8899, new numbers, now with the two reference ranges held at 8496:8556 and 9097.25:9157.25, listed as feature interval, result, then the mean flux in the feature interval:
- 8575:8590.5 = -0.06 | 23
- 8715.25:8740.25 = -0.04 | 22.5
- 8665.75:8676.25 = 0.00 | 21.7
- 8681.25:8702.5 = -0.01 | 22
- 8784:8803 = -0.05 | 23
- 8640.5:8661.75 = -0.07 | 23.2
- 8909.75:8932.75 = -0.07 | 23.5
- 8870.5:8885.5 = -0.03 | 22.6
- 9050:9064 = -0.02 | 22.7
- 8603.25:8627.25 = -0.07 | 23.1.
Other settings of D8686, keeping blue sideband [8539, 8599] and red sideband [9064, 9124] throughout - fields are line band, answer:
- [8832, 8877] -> -1.9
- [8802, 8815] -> 0.5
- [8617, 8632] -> -0.9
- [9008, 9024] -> 0.4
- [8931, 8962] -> -0.8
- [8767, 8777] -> -0.2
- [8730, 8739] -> -0.1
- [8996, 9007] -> 0.1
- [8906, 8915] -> -0.5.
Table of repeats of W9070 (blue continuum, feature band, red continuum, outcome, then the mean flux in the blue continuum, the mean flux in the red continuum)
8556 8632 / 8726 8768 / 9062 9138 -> 0.5 A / 23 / 22.3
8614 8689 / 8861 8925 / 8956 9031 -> -2.2 A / 22.5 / 22.1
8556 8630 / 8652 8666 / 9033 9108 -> 1.3 A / 23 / 22.5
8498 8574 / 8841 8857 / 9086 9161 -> -1.0 A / 21.9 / 22.2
